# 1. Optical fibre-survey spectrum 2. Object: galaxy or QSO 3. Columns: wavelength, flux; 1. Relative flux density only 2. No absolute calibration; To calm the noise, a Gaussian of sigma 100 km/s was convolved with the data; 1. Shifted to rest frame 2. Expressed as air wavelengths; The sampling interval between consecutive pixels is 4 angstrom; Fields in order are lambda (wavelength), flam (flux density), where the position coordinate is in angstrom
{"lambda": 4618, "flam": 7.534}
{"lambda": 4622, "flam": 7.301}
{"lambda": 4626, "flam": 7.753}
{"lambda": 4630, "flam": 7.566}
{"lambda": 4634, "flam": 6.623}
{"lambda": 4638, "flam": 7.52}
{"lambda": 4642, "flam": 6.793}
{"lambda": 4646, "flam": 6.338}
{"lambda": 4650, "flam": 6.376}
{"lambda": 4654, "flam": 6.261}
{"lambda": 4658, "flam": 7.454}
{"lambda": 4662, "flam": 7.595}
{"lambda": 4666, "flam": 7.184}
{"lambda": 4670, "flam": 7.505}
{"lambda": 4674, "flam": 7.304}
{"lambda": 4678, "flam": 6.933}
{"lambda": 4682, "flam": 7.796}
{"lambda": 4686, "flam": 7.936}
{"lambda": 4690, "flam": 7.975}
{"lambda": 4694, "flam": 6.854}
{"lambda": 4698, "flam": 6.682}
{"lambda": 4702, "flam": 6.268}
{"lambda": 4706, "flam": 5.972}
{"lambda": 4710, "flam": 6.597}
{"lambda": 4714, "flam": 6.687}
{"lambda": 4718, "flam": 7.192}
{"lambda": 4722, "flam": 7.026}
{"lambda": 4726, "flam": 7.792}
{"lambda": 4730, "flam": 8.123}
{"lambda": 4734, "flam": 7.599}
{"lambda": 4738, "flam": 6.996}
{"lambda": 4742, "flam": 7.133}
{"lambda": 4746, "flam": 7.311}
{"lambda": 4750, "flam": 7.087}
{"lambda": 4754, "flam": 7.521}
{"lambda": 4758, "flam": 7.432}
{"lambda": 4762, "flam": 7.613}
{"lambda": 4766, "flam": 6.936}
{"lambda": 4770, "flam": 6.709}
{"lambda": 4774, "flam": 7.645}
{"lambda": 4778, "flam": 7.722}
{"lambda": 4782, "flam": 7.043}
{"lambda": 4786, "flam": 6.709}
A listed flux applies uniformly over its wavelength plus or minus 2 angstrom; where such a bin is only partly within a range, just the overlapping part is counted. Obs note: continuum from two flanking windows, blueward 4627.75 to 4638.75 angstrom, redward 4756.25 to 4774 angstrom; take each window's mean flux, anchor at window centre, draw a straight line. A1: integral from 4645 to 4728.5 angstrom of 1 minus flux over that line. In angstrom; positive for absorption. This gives 2.0 angstrom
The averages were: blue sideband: 7.22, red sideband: 7.22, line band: 7.05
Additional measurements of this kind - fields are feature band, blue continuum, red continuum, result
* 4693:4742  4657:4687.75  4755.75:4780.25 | 2.73 angstrom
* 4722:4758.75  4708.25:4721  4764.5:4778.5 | -2.15 angstrom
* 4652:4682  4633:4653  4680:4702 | -0.81 angstrom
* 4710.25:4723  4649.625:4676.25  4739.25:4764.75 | 0.60 angstrom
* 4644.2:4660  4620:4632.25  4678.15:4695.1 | 1.98 angstrom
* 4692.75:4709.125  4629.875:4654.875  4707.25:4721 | 0.84 angstrom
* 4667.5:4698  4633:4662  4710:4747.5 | -1.70 angstrom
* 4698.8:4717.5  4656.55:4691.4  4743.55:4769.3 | 2.40 angstrom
